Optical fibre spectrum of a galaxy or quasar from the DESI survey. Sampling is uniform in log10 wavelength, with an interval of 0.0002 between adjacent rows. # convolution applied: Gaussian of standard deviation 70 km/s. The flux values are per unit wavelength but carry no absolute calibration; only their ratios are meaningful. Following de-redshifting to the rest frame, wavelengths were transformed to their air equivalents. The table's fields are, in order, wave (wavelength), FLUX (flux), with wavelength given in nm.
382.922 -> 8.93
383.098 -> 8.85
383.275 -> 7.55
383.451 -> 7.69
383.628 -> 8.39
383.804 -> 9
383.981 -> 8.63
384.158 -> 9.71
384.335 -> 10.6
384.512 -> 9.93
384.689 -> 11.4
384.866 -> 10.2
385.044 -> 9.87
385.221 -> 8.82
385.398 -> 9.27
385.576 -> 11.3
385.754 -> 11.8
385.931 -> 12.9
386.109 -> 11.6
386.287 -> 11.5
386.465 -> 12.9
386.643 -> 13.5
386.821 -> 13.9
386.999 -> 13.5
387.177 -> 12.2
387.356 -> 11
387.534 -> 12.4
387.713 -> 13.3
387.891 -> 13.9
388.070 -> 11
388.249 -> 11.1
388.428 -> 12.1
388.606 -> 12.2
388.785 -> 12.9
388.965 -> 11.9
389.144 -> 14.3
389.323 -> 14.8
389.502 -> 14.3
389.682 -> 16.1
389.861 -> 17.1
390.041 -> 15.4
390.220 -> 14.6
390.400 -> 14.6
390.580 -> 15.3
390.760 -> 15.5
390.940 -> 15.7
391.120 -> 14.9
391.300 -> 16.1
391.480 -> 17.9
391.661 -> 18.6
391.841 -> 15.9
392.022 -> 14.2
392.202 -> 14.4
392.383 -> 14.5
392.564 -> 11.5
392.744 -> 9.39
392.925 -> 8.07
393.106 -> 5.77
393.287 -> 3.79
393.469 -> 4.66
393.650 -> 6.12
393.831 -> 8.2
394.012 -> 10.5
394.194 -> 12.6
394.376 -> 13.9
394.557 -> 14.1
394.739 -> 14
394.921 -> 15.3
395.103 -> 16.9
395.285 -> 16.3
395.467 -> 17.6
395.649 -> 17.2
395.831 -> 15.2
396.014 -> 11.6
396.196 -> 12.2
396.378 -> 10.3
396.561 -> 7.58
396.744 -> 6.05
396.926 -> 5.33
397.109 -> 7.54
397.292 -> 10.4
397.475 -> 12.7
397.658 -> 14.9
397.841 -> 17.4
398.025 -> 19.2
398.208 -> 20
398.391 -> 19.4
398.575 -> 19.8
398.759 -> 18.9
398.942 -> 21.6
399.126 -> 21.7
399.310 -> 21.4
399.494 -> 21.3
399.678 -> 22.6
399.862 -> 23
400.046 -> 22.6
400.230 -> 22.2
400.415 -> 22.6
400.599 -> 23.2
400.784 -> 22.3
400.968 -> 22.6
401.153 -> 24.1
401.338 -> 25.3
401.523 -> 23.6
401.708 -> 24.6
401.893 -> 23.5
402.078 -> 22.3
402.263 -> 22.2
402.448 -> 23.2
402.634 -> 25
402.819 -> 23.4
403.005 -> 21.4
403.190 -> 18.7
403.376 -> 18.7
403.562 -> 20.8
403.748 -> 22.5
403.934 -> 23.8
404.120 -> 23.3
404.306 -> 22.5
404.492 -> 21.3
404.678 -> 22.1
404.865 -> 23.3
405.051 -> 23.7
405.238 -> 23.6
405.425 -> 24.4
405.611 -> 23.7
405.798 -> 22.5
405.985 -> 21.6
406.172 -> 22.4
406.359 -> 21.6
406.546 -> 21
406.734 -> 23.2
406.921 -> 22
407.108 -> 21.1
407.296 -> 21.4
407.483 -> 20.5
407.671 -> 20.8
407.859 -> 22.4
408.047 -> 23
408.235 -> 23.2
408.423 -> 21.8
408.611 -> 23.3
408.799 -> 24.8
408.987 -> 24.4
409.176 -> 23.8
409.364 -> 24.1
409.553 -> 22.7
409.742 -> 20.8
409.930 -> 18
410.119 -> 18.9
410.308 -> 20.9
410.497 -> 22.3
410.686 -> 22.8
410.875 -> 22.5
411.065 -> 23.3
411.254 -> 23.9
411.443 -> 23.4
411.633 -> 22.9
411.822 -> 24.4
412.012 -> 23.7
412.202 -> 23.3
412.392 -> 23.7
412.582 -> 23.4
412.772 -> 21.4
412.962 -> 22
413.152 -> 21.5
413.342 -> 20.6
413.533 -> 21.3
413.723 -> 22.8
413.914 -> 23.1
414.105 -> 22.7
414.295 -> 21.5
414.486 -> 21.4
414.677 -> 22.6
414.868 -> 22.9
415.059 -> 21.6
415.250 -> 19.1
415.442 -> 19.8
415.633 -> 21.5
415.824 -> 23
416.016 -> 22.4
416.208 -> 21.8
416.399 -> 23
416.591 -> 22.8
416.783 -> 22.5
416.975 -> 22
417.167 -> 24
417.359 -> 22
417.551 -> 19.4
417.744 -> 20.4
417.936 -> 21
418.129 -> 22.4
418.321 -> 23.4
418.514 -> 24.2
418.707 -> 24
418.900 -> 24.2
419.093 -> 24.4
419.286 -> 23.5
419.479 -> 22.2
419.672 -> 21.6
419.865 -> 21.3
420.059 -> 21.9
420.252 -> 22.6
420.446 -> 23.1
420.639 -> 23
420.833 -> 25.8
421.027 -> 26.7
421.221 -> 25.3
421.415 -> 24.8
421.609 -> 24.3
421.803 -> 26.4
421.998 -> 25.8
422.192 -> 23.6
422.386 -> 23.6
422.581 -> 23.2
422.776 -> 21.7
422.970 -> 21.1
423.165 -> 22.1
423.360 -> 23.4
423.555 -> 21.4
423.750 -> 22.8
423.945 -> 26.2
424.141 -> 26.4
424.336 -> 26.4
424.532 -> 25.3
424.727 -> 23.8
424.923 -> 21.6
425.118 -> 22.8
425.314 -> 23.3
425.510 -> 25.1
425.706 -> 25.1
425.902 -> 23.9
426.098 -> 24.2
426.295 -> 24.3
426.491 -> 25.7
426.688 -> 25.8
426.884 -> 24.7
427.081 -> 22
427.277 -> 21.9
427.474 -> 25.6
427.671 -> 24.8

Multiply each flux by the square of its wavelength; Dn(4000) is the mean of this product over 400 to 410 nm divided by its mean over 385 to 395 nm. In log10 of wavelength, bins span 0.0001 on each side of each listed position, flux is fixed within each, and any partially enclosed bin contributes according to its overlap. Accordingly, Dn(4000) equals 1.92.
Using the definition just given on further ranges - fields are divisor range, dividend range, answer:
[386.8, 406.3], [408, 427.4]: 1.51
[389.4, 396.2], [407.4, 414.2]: 1.83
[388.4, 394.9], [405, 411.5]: 1.88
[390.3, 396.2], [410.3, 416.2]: 1.88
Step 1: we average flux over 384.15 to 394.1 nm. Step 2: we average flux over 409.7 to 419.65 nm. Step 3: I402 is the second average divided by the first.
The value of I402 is 1.81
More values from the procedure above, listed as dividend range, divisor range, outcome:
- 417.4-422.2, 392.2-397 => 2.09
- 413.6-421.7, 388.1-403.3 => 1.41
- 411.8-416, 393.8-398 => 1.74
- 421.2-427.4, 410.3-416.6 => 1.07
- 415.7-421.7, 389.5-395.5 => 1.73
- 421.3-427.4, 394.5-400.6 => 1.46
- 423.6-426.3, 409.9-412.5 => 1.08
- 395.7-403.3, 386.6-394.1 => 1.48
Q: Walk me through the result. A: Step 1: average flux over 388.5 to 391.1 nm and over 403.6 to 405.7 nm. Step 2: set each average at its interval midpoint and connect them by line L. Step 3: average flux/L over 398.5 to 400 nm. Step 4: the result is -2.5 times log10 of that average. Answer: -0.07 mag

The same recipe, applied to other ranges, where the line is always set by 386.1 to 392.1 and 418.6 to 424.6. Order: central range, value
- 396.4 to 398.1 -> 0.43 mag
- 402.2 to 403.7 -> -0.19 mag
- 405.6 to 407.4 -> -0.14 mag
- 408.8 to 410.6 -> -0.09 mag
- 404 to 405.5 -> -0.22 mag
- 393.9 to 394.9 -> 0.20 mag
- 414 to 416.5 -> 0.00 mag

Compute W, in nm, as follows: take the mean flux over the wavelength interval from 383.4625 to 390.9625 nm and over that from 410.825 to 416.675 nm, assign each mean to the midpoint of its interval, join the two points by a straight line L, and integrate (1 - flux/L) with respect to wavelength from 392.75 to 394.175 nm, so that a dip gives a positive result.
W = 0.73 nm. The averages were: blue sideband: 12.3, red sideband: 22.4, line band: 7.18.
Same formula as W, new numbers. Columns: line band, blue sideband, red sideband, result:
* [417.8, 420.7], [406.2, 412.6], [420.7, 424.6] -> 0.121 nm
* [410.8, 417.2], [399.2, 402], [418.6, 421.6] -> 0.287 nm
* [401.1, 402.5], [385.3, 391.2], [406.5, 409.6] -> -0.282 nm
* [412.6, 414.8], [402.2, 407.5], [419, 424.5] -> 0.103 nm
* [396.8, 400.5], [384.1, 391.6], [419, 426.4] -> -0.384 nm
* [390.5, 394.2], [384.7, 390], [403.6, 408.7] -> 0.718 nm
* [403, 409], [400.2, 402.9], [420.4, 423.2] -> 0.325 nm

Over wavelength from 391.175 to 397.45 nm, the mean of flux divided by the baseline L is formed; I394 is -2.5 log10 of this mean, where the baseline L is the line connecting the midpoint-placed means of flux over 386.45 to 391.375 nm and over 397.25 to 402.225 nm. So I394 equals 0.40 mag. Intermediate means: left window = 13.8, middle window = 11.9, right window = 21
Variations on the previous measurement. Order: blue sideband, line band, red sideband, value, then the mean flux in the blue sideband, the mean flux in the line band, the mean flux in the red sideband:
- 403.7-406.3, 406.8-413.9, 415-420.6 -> 0.01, 22.9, 22.4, 22.3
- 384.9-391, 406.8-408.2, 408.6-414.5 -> -0.04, 13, 21.7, 22.5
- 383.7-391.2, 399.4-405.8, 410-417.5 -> -0.25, 12.5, 22.7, 22.2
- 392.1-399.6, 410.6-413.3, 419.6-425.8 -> -0.17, 13.4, 23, 23.8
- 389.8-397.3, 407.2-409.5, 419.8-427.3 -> -0.25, 12.5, 22.8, 23.9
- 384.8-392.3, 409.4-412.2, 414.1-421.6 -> -0.09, 13.5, 22.3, 22.6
